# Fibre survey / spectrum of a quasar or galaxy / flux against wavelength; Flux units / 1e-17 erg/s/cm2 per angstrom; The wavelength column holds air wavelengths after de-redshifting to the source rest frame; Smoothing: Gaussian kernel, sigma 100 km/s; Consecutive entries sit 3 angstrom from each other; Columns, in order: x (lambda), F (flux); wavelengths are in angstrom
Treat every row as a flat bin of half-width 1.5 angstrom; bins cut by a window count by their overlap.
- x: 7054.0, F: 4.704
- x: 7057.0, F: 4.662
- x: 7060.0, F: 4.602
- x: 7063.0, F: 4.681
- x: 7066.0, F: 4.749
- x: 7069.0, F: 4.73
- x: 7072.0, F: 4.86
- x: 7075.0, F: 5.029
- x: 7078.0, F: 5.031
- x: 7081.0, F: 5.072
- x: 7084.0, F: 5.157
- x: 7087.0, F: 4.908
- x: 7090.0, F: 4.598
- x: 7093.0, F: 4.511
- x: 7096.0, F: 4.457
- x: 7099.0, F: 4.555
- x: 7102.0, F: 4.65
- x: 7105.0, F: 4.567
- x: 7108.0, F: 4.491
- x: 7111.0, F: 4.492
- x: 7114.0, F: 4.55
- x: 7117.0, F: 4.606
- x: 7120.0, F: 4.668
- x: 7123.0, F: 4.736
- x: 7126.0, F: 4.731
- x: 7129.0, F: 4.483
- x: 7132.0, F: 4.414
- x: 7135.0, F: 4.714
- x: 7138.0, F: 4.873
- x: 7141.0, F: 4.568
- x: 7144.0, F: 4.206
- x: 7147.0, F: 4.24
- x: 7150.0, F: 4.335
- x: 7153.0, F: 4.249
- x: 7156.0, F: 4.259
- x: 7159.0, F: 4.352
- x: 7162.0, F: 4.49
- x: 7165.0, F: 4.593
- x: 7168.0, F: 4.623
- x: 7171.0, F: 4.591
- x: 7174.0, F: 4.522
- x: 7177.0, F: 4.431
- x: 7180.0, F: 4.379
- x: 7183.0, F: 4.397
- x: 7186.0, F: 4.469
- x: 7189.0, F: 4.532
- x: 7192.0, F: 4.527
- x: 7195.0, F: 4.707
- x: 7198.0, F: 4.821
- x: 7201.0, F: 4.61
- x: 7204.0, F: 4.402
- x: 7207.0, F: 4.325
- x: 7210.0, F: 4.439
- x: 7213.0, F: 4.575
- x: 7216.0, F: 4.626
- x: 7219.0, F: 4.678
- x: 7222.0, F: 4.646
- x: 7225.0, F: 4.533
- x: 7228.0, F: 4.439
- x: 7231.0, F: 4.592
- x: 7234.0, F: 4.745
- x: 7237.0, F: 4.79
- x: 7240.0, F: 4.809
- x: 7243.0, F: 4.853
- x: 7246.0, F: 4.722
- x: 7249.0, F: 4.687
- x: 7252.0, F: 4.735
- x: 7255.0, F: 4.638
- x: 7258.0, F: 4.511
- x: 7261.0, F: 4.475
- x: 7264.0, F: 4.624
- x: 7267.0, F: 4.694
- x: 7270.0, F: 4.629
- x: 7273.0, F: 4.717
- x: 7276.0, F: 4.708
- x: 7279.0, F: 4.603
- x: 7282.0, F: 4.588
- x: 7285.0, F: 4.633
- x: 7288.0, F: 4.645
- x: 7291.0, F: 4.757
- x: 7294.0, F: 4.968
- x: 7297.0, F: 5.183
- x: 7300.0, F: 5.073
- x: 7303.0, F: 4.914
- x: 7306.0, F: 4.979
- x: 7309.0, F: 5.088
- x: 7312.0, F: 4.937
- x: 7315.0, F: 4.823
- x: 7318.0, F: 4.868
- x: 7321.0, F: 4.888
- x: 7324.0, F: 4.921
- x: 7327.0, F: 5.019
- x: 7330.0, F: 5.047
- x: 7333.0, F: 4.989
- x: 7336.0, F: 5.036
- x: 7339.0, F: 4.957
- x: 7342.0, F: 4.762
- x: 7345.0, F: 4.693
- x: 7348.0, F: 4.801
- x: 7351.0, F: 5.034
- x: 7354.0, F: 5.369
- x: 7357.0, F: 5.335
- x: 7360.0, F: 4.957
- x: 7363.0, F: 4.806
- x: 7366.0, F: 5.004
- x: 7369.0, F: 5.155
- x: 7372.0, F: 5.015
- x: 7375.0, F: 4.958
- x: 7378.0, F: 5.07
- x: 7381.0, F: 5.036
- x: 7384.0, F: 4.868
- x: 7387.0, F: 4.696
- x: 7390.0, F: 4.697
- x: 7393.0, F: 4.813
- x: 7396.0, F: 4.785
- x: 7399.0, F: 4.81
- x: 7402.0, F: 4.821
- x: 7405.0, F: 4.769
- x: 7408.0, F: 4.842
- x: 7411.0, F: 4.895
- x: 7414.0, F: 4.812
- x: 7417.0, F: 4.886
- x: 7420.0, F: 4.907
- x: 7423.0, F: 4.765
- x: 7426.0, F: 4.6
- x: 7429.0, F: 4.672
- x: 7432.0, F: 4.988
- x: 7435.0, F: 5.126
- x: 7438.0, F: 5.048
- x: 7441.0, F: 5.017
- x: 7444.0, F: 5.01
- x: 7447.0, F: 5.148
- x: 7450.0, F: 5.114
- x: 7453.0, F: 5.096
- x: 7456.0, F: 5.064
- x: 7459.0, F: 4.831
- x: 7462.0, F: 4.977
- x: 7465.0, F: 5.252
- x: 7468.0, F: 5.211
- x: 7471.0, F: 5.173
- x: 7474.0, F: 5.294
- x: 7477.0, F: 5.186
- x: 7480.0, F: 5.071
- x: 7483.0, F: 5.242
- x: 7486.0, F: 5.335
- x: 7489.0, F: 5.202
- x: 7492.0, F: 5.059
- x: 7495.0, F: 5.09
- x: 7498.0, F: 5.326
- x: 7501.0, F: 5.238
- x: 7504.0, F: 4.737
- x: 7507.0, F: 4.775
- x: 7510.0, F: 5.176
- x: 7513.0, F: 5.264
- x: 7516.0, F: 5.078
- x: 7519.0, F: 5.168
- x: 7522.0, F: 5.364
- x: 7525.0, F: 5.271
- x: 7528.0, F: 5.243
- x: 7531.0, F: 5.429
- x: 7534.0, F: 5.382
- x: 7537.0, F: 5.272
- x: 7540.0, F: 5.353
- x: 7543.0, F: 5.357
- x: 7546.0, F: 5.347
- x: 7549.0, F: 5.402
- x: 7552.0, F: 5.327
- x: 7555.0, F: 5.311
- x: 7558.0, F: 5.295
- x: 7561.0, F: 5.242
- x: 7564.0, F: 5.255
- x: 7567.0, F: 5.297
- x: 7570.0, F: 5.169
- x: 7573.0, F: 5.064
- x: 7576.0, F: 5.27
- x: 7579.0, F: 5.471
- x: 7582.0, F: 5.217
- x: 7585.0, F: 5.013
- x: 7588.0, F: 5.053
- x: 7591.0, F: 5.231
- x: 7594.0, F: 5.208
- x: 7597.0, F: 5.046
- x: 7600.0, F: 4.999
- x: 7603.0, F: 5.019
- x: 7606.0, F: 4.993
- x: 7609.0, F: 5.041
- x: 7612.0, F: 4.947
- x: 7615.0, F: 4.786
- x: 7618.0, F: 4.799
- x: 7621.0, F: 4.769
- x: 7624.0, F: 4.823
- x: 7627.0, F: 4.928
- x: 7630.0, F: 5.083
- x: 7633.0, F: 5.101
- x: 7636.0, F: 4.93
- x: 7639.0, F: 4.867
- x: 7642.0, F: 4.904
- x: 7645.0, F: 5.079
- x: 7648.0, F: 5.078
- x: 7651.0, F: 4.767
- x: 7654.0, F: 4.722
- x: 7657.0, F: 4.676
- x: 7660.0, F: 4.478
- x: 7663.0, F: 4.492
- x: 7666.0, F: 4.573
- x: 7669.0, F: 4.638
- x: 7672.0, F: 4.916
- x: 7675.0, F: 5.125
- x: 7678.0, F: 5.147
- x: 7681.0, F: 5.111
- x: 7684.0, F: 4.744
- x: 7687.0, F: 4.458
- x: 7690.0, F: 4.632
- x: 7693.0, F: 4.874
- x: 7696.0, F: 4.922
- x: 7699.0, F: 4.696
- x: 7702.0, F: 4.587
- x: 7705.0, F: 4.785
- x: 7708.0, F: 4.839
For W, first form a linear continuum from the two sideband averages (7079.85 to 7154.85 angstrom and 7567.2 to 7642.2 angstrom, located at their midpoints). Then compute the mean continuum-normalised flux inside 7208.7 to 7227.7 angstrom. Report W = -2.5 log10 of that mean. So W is 0.03 mag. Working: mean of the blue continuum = 4.59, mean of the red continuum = 5.04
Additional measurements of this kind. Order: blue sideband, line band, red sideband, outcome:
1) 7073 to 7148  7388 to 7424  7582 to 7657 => 0.00 mag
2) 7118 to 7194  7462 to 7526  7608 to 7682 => -0.09 mag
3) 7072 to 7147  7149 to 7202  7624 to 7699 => 0.05 mag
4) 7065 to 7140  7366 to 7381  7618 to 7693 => -0.06 mag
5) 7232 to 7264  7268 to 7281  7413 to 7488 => 0.02 mag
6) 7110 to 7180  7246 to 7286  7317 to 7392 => 0.03 mag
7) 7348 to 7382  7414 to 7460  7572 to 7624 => 0.02 mag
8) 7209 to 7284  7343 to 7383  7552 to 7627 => -0.05 mag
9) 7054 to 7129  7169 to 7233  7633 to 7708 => 0.04 mag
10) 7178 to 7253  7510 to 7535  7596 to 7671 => -0.10 mag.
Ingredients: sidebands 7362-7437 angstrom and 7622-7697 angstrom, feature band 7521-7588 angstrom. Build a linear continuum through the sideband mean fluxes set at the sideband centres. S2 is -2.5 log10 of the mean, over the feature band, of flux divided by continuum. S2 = -0.092 mag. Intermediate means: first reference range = 4.87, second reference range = 4.84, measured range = 5.28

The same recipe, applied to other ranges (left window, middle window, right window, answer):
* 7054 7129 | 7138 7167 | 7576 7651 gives 0.08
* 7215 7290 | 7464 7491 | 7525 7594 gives -0.02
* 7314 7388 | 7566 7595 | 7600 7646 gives -0.05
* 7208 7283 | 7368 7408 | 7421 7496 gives 0.01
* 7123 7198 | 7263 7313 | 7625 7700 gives -0.05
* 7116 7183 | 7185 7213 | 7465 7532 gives 0.01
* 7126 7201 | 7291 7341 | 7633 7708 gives -0.09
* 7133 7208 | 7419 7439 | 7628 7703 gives -0.05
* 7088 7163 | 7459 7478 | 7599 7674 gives -0.09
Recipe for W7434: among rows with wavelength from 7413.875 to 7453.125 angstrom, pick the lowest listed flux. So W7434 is 4.6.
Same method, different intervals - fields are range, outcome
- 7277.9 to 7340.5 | 4.588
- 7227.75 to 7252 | 4.439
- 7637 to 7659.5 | 4.676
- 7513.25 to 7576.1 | 5.064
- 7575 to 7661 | 4.478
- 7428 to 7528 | 4.672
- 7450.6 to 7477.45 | 4.831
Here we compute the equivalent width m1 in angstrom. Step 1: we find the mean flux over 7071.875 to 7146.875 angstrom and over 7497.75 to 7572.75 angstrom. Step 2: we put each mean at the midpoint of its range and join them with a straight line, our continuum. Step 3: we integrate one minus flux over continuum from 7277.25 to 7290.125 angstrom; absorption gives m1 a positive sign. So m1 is 0.72 angstrom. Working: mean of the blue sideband 4.67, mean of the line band 4.63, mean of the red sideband 5.24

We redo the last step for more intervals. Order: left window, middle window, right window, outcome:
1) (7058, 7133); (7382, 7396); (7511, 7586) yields 0.8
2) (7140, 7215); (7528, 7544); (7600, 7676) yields -1.9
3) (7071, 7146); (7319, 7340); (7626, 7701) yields -1.1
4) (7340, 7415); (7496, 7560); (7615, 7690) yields -4.9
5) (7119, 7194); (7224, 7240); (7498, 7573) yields 0.0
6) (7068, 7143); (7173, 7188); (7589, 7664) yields 0.9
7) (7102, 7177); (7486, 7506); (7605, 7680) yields -1.5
